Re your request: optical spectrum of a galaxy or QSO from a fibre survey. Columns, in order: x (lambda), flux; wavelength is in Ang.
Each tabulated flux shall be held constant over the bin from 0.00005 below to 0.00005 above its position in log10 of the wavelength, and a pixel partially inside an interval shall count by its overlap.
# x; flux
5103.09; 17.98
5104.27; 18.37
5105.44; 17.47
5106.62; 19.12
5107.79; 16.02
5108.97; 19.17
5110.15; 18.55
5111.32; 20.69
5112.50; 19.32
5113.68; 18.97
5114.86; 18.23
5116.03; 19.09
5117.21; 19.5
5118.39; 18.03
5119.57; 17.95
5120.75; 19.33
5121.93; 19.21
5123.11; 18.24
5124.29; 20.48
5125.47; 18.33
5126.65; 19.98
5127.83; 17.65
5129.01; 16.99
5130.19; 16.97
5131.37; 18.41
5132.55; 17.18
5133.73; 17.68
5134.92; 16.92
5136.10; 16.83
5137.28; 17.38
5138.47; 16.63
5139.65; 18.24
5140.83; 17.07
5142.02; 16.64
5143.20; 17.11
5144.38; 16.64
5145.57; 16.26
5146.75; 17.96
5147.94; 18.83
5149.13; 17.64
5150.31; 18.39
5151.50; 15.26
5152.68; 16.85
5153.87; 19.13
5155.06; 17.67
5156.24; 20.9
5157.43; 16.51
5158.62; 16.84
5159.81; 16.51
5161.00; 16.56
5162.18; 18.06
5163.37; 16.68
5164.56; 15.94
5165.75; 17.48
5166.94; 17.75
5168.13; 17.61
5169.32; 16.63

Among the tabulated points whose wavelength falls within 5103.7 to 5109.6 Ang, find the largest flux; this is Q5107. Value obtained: 19.17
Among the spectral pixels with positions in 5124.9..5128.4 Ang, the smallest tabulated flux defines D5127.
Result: 17.65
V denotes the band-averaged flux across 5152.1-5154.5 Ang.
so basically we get 17.9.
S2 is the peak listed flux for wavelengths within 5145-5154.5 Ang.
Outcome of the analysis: 19.13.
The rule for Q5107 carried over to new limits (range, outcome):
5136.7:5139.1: 17.38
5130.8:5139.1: 18.41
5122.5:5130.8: 20.48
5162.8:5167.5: 17.75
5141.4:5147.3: 17.96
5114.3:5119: 19.5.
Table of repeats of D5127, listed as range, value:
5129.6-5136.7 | 16.83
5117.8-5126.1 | 17.95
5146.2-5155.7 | 15.26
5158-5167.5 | 15.94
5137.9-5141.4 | 16.63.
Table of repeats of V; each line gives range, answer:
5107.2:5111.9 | 18.6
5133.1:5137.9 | 17.2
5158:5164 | 16.9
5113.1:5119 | 18.8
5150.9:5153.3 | 16.1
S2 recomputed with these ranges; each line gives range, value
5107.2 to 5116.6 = 20.69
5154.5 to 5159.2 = 20.9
